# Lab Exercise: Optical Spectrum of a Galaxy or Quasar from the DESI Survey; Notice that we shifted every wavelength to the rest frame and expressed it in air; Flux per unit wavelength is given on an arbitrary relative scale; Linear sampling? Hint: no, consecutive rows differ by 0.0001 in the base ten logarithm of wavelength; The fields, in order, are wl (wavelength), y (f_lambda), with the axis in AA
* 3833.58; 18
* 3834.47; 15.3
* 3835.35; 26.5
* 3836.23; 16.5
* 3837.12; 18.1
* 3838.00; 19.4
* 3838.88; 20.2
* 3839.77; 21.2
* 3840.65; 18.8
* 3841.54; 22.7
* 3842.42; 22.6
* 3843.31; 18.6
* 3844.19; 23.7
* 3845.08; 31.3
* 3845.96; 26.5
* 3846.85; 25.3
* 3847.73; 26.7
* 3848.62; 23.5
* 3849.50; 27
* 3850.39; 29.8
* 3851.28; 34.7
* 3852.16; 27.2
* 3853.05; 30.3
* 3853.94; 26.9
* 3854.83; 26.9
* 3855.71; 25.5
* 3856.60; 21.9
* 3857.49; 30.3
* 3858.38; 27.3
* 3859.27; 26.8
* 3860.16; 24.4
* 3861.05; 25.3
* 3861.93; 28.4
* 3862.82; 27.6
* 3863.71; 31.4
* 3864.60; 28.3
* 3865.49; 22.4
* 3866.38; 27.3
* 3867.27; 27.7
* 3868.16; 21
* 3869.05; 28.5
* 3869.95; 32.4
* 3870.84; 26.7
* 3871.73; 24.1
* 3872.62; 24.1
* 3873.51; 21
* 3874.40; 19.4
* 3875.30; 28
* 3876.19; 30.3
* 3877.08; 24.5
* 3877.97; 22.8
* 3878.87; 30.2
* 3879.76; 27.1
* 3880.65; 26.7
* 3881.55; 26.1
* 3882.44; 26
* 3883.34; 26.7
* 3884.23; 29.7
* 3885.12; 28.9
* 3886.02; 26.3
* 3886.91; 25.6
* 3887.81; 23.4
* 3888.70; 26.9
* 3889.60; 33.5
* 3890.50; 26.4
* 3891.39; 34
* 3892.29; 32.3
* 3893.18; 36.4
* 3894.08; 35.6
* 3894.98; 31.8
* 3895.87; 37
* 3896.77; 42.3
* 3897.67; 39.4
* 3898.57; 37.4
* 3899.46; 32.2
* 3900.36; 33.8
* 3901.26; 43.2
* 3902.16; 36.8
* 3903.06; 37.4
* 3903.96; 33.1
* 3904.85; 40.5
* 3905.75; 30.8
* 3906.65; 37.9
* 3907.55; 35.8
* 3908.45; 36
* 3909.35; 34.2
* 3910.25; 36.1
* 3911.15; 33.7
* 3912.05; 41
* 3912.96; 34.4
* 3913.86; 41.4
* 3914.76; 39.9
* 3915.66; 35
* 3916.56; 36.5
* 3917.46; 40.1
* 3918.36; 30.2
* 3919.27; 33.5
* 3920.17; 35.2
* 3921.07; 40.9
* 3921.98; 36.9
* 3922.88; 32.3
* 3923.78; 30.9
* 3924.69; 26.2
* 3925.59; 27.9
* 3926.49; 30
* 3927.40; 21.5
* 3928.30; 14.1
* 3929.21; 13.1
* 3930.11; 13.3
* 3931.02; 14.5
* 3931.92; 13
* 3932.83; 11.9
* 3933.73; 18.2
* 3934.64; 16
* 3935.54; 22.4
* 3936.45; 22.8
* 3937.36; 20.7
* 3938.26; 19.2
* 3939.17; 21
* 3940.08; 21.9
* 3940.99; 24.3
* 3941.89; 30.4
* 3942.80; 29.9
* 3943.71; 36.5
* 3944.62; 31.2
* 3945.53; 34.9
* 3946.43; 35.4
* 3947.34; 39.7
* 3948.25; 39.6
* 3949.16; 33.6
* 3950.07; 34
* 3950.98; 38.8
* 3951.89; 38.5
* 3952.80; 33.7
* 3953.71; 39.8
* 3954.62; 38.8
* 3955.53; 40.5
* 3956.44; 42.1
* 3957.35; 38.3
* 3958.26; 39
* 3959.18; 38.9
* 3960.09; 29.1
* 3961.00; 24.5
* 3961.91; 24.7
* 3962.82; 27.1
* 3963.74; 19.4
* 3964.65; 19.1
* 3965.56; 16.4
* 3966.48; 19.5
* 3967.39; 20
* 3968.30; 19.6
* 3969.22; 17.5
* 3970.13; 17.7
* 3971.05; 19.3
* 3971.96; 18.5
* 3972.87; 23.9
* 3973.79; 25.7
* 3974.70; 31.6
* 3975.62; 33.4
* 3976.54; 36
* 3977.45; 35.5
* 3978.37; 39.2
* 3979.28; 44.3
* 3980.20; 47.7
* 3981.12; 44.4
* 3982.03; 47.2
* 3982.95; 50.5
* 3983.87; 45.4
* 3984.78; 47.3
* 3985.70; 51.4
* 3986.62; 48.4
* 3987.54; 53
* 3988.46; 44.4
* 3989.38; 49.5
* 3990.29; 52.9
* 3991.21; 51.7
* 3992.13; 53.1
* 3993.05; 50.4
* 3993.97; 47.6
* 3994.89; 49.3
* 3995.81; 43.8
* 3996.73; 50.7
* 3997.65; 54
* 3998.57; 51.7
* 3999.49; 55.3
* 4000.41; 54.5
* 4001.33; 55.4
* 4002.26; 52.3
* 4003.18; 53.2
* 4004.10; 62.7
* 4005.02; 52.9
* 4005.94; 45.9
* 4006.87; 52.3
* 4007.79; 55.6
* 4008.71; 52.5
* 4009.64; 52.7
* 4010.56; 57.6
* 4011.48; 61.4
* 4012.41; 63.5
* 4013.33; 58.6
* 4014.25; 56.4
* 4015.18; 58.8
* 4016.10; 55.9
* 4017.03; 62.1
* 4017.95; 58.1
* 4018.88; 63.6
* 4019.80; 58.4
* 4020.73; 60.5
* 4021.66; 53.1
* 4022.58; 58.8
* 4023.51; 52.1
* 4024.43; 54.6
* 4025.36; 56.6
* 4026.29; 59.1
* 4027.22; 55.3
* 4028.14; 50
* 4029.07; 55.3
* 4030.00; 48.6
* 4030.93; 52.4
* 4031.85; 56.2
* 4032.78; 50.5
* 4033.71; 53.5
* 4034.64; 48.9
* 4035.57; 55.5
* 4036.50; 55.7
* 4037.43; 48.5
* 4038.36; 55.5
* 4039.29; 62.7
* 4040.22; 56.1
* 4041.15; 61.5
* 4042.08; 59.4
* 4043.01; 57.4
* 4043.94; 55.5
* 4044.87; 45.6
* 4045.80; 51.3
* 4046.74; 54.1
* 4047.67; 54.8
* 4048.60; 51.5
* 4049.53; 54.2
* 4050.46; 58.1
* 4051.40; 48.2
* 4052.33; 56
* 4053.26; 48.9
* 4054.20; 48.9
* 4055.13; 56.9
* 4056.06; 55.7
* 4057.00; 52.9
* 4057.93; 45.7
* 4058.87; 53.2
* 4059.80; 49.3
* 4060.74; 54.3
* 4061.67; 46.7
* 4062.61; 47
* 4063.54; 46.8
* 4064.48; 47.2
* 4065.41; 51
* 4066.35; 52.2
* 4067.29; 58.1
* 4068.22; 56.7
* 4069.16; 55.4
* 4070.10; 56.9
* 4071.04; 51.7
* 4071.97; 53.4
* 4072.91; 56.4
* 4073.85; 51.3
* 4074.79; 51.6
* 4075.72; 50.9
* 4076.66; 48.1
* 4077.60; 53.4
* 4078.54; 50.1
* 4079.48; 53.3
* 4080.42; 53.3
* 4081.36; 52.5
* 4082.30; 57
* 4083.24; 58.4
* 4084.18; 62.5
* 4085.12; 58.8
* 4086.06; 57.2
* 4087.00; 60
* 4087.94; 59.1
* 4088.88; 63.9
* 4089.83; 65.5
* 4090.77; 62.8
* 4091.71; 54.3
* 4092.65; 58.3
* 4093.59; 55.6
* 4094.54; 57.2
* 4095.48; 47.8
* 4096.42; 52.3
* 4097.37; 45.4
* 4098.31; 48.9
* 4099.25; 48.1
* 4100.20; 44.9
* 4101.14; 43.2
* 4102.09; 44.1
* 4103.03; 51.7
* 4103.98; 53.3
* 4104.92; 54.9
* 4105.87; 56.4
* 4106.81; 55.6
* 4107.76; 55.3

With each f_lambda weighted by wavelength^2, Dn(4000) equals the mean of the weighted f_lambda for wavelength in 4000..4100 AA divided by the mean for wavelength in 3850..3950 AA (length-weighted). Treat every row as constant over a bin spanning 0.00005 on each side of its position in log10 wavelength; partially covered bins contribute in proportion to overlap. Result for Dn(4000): 2.00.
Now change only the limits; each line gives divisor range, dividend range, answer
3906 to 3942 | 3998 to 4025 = 2.10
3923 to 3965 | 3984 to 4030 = 2.00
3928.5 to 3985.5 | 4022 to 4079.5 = 1.88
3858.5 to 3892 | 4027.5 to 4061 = 2.17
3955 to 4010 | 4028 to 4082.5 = 1.35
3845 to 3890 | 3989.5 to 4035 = 2.19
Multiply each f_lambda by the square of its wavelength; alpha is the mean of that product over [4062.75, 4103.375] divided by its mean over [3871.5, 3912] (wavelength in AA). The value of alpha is 1.88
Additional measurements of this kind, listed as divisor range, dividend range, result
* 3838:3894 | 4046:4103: 2.22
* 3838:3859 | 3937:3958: 1.37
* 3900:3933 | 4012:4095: 1.86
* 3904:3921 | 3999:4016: 1.61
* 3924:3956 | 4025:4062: 2.08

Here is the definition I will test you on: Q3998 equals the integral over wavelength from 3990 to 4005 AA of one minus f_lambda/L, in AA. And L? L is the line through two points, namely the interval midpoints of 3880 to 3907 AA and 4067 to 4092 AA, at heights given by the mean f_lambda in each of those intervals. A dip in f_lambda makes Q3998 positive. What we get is -2.2 AA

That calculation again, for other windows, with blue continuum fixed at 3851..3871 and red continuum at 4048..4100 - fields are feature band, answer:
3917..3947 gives 8.5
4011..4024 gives -3.4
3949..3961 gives 0.6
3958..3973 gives 6.4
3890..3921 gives -3.0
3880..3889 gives 1.1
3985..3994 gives -1.5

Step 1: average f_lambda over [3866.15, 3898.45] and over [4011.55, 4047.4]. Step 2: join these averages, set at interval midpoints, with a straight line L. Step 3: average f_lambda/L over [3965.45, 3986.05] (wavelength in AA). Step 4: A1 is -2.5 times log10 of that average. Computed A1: 0.37 mag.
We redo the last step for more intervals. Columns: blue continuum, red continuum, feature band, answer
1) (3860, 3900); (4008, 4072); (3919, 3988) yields 0.32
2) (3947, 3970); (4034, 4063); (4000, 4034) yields -0.23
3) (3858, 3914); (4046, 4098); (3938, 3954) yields 0.18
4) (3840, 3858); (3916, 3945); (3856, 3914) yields -0.18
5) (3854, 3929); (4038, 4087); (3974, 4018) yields -0.13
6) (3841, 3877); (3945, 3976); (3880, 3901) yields -0.14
